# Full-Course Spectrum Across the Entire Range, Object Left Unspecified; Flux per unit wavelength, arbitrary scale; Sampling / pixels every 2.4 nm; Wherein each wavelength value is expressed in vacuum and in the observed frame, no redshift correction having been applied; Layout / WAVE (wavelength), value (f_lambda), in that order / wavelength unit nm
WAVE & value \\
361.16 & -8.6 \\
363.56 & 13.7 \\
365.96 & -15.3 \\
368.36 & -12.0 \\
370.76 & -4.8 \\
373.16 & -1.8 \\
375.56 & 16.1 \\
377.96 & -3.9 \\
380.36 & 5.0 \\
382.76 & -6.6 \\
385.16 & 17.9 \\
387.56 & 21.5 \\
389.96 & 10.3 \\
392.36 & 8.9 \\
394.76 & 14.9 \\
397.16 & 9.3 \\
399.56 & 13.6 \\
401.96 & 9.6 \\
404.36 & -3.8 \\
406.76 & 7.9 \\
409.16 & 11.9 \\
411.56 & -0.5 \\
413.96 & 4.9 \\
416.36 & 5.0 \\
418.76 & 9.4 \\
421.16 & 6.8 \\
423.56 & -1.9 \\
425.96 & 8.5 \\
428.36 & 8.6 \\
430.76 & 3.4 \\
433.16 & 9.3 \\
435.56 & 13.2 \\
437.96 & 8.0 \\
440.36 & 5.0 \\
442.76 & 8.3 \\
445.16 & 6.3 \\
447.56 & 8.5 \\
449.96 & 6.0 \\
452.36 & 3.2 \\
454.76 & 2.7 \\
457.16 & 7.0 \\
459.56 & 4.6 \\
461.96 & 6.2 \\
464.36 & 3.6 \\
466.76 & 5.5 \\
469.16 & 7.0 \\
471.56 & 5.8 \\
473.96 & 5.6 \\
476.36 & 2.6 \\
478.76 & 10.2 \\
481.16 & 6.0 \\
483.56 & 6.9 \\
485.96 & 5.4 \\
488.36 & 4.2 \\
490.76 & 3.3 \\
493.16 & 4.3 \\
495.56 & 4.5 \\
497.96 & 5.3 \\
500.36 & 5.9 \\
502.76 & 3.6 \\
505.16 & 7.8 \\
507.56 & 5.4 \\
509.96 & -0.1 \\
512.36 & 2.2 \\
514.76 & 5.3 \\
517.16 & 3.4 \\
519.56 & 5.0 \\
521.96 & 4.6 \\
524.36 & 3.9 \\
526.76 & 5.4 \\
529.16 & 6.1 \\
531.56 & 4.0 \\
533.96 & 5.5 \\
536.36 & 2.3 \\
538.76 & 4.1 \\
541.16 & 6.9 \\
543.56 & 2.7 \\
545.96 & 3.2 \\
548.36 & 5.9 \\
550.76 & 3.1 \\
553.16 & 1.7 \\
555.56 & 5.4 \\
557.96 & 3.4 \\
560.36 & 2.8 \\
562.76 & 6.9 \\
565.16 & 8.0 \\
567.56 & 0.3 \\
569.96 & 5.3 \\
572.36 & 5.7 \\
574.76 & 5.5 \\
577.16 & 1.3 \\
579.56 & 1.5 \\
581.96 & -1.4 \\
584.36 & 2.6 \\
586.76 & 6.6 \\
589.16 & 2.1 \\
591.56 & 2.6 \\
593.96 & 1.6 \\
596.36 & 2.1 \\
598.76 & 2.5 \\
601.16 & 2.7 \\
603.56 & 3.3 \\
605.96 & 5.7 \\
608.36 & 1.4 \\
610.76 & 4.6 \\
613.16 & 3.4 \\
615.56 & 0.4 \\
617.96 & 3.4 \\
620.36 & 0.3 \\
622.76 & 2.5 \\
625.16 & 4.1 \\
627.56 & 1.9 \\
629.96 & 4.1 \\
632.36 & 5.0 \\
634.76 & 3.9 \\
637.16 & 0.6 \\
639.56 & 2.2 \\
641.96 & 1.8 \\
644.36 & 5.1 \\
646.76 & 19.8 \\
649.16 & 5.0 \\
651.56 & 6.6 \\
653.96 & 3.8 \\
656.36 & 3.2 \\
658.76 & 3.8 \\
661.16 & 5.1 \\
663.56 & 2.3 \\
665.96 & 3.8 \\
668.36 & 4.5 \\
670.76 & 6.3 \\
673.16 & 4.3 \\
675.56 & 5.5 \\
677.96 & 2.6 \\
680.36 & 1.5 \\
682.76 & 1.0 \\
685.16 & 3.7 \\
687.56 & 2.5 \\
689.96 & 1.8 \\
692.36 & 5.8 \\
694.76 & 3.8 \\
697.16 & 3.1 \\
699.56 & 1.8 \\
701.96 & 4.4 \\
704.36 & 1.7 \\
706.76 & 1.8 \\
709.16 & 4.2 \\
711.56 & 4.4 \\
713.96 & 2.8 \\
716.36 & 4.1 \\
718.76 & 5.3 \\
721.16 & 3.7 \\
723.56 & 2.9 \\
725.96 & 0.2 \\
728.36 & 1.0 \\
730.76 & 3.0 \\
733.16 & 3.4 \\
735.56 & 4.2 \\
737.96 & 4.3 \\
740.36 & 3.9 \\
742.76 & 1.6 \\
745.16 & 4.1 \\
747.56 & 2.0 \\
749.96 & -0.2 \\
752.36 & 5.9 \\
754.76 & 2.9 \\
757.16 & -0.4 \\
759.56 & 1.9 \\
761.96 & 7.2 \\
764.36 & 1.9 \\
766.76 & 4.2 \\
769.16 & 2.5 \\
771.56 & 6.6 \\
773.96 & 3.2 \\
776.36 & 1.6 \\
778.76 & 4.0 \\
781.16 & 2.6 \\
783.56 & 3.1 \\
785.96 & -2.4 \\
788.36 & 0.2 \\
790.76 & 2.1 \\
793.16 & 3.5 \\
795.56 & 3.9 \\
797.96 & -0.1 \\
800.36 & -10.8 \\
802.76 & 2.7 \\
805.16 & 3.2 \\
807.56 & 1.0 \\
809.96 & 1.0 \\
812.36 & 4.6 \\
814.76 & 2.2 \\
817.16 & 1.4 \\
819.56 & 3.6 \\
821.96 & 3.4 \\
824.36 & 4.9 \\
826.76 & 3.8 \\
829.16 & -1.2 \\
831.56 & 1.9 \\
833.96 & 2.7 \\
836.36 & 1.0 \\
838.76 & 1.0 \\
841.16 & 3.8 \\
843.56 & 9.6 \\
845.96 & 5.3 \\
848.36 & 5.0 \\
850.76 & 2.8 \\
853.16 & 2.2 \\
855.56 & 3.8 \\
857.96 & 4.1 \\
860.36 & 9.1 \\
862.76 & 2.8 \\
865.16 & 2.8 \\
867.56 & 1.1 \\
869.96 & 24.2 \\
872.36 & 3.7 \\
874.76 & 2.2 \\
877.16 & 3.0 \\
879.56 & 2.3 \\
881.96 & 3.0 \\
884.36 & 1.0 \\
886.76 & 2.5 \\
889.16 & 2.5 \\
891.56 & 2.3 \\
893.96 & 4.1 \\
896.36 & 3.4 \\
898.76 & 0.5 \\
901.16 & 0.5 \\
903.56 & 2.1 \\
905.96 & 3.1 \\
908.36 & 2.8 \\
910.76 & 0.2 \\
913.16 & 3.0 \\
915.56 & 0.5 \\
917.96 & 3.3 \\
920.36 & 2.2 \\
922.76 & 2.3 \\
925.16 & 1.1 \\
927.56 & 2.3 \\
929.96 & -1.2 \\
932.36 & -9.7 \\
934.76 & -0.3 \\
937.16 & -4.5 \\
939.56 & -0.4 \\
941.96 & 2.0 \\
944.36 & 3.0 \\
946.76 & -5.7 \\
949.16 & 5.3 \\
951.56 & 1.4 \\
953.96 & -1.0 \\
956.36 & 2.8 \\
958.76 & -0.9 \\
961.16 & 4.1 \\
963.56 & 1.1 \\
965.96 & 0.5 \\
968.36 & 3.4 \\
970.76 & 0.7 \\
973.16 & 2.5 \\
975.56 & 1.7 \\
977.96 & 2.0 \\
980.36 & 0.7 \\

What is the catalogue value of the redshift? 0.735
